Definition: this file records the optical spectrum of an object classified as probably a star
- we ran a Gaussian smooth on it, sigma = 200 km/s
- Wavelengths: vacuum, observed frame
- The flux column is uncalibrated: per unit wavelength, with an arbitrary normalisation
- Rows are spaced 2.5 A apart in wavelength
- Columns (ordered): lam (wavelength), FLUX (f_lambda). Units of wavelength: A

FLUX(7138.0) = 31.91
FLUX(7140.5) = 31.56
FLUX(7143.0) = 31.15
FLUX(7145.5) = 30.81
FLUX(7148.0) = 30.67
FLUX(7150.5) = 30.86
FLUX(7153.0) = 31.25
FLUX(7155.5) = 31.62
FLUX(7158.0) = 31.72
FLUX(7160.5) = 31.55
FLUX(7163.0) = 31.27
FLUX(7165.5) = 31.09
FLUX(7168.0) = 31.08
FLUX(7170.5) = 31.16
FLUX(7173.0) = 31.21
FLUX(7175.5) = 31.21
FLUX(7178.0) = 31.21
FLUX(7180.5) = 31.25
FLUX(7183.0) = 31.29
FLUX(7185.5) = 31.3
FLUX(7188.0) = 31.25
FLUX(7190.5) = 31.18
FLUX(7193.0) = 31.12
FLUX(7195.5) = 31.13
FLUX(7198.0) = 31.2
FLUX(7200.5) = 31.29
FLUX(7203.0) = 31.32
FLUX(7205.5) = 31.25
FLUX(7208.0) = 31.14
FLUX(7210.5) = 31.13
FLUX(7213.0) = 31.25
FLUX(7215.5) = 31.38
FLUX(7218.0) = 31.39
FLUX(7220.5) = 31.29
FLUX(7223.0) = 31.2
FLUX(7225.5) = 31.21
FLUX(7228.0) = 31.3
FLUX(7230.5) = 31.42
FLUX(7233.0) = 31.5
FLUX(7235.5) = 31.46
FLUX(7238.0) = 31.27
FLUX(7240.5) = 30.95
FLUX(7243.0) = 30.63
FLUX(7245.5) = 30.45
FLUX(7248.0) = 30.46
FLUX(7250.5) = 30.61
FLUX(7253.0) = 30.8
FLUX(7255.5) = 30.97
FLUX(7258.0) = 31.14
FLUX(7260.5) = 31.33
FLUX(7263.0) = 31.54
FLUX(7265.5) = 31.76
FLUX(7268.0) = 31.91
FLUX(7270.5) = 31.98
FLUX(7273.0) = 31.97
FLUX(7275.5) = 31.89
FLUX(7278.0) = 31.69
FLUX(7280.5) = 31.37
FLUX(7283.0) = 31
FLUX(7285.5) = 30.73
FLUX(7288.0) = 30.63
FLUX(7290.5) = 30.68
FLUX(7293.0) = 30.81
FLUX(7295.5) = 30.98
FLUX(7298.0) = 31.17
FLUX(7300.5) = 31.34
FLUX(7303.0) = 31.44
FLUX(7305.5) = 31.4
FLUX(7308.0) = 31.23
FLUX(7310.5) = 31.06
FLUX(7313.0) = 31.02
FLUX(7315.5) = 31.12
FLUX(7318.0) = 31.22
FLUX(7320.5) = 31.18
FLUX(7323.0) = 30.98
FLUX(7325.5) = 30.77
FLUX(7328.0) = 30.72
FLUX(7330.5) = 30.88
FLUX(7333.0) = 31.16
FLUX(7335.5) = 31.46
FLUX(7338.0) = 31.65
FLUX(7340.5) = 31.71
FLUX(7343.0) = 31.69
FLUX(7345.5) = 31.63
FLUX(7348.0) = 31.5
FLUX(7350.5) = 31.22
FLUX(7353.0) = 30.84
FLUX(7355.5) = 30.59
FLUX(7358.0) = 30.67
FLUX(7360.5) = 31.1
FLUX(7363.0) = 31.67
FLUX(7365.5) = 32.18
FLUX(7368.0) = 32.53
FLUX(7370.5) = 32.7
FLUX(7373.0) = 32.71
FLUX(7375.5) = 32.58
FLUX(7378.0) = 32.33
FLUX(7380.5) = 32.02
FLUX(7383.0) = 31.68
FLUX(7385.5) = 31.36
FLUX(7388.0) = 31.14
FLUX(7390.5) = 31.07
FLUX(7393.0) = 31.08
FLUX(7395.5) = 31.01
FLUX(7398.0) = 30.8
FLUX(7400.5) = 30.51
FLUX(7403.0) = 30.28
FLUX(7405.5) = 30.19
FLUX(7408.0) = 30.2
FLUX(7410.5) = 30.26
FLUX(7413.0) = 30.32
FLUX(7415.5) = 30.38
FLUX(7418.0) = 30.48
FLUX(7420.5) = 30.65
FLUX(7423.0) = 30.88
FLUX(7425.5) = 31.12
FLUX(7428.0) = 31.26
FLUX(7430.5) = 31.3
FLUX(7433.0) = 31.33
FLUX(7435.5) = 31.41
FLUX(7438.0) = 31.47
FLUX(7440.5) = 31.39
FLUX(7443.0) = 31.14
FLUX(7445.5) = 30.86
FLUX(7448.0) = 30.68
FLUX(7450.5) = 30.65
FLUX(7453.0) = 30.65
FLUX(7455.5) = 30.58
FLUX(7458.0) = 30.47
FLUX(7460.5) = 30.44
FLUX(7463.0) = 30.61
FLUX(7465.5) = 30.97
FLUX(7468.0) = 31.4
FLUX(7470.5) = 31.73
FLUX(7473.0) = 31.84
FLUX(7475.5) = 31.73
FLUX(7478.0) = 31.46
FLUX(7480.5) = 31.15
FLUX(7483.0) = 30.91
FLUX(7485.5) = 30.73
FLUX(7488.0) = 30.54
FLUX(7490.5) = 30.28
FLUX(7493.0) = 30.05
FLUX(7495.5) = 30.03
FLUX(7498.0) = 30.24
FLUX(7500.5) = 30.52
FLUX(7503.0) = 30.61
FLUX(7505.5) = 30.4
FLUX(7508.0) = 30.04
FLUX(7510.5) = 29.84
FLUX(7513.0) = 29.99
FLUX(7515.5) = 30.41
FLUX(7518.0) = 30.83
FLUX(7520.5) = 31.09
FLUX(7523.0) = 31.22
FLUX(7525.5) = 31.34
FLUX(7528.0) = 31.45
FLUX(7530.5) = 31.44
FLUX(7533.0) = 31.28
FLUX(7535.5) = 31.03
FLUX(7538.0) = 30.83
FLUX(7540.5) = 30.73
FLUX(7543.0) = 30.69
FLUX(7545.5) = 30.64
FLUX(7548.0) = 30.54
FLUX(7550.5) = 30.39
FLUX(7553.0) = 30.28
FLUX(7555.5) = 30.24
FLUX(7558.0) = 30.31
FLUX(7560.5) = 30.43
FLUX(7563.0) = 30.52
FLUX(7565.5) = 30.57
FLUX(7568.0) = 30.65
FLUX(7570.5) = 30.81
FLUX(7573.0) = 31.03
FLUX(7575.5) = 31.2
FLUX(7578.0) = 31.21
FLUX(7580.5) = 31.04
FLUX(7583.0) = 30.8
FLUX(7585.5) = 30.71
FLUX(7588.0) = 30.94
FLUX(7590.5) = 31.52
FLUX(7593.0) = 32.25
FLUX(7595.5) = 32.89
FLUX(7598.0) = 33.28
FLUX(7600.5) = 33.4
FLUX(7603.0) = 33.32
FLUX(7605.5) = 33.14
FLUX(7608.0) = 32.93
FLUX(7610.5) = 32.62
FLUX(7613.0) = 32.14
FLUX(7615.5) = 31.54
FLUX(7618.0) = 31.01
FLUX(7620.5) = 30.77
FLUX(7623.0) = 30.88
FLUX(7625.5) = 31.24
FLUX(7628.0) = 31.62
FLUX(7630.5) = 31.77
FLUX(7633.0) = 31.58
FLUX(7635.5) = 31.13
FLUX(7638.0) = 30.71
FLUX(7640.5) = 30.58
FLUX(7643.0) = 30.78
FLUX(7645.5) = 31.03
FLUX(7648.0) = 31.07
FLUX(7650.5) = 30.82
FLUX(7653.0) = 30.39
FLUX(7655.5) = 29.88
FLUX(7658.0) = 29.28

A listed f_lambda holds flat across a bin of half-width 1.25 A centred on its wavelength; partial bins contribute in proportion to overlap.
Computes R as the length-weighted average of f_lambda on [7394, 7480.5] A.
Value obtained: 30.9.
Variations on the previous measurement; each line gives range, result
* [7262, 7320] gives 31.3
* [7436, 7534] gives 30.8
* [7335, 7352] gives 31.5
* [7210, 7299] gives 31.2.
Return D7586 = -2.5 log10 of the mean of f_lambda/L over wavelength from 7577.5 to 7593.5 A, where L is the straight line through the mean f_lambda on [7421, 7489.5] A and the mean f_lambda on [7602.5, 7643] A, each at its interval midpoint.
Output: 0.01 mag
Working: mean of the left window 31.1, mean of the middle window 31.2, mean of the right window 31.6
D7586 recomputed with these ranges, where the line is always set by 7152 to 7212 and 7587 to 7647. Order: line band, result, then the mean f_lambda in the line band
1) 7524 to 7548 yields 0.02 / 31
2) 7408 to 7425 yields 0.04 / 30.5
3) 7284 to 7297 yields 0.02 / 30.8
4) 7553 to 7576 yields 0.04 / 30.6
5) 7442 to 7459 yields 0.03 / 30.7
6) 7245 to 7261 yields 0.02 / 30.8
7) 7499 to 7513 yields 0.05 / 30.3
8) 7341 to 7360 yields 0.01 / 31.2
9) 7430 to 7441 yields 0.01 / 31.4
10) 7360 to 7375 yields -0.03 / 32.2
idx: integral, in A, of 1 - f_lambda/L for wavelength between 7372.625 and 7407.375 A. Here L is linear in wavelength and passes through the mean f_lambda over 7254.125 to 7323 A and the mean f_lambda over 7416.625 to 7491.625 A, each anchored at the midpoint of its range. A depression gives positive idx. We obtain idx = -0.2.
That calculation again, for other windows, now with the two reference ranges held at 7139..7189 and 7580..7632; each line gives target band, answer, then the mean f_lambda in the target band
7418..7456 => 0.76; 31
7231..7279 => 0.14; 31.3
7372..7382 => -0.26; 32.4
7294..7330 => 0.40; 31.1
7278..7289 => 0.14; 31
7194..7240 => 0.05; 31.3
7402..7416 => 0.59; 30.3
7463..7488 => 0.36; 31.2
